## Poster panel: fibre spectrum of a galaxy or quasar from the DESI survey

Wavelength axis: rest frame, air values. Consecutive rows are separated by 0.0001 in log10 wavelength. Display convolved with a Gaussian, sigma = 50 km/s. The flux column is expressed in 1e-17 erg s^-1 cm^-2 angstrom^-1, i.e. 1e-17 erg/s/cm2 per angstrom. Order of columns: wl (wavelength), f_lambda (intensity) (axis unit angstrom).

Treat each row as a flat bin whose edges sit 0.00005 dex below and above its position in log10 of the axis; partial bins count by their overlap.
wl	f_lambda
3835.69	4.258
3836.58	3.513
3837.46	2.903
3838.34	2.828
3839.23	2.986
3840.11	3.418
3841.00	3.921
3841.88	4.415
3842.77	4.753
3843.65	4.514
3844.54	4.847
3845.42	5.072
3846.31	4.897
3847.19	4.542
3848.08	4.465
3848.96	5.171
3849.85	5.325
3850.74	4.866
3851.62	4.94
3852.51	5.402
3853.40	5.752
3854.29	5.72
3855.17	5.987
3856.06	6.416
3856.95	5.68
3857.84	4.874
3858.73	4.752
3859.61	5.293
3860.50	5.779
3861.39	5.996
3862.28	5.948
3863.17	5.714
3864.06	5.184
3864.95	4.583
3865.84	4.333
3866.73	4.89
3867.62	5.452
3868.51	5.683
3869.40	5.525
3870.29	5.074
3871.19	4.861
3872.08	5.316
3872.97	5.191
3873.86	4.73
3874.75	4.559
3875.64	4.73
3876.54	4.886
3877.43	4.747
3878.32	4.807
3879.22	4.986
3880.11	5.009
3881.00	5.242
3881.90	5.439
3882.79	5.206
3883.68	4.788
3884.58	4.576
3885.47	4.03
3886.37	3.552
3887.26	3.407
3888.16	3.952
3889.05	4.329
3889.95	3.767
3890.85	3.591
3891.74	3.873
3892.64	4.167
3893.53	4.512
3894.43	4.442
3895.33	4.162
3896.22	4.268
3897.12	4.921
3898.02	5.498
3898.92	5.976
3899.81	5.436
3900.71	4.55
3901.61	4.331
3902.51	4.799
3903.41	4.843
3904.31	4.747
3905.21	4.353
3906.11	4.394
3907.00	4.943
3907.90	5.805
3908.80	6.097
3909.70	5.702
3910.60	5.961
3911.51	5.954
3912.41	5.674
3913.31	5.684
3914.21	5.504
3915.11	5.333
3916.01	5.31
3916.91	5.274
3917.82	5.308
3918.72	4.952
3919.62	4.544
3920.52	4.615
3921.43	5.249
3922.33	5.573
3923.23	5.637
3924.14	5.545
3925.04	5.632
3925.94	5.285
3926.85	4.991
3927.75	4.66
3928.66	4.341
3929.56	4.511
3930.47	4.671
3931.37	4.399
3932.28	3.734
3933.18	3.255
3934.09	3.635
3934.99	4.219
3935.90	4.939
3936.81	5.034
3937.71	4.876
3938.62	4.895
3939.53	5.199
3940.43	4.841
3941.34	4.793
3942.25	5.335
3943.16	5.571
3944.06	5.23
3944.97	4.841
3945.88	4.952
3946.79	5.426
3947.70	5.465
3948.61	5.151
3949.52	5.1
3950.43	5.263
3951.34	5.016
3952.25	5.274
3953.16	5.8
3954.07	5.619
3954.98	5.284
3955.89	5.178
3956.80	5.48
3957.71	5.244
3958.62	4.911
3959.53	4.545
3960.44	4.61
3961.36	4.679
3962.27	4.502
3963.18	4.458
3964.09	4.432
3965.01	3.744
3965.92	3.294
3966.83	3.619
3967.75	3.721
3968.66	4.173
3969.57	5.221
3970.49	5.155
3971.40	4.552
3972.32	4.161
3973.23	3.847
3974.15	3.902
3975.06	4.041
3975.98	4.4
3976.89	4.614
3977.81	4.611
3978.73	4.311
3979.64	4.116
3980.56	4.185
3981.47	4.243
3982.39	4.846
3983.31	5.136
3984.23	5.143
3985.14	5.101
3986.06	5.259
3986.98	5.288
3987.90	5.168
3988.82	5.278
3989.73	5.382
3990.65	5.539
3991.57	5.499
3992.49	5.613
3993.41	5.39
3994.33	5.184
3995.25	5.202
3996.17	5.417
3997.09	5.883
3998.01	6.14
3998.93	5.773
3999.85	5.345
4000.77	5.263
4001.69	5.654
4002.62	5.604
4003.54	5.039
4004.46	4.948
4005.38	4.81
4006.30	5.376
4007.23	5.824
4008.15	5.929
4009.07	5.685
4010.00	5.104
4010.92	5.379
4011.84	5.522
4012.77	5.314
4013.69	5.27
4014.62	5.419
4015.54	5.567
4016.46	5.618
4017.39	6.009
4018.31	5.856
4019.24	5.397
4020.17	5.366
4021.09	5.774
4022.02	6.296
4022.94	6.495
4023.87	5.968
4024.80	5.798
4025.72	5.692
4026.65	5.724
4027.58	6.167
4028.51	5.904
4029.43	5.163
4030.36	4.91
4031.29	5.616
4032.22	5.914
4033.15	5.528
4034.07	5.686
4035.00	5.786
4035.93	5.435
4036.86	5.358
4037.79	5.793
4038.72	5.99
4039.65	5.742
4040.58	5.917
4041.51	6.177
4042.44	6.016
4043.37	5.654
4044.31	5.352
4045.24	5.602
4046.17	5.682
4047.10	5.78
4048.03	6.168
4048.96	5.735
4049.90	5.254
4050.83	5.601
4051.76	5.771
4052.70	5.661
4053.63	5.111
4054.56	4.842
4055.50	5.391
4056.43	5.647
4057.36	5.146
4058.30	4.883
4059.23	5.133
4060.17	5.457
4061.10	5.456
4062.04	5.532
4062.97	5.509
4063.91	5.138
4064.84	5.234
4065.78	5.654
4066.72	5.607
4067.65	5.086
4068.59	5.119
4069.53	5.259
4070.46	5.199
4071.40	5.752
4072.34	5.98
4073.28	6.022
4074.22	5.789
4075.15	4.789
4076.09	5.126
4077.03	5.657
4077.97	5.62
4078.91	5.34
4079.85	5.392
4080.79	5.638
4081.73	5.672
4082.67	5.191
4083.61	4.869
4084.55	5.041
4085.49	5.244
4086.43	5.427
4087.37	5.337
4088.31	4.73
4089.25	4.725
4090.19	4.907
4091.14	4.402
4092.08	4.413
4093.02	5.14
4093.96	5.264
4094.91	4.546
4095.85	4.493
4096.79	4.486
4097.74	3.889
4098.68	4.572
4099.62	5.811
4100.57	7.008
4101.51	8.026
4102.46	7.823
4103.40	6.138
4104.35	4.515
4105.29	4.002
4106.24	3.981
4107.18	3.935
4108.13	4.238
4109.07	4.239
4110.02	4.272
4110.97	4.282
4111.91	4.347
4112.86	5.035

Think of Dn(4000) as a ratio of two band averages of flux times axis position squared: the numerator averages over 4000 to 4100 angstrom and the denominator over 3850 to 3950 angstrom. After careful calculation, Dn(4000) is 1.18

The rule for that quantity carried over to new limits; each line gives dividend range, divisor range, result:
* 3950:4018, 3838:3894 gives 1.11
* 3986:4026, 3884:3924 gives 1.20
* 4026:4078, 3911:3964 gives 1.17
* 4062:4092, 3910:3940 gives 1.15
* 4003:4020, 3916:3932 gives 1.14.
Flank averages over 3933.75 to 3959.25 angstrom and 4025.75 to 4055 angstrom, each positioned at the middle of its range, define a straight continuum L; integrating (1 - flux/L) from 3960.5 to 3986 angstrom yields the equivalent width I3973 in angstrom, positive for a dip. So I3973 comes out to 4.17 angstrom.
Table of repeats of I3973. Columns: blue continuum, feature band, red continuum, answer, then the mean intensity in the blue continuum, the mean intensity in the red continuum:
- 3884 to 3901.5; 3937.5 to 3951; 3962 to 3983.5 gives -2.54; 4.37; 4.29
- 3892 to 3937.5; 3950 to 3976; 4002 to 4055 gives 2.97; 4.94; 5.62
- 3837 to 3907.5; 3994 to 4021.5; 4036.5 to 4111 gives -1.84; 4.78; 5.32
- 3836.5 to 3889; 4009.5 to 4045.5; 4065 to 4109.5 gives -3.92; 4.84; 5.22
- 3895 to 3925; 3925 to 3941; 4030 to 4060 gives 2.02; 5.19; 5.57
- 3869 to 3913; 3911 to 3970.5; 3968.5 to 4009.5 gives 0.26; 4.81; 5.06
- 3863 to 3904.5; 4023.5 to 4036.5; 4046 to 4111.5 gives -1.37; 4.73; 5.25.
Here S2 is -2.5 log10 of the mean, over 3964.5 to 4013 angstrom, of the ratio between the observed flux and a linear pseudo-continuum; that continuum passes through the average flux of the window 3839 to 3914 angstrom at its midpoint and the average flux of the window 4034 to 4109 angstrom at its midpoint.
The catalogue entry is 0.05 mag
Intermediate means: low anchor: 4.92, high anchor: 5.36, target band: 4.96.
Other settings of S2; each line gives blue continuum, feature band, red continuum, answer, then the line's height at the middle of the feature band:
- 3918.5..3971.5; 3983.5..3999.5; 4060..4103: -0.09 mag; 5.01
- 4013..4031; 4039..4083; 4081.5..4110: -0.03 mag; 5.36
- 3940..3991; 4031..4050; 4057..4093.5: -0.12 mag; 5.12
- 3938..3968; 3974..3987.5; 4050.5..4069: 0.09 mag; 5.02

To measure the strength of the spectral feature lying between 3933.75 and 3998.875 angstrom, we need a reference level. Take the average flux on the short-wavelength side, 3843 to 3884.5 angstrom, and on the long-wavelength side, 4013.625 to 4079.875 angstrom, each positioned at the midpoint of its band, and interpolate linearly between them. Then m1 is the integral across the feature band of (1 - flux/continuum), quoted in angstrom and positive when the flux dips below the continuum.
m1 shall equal 6.1 angstrom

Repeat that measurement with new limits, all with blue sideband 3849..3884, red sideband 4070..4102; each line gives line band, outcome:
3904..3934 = 1.0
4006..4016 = -0.4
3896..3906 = 0.7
